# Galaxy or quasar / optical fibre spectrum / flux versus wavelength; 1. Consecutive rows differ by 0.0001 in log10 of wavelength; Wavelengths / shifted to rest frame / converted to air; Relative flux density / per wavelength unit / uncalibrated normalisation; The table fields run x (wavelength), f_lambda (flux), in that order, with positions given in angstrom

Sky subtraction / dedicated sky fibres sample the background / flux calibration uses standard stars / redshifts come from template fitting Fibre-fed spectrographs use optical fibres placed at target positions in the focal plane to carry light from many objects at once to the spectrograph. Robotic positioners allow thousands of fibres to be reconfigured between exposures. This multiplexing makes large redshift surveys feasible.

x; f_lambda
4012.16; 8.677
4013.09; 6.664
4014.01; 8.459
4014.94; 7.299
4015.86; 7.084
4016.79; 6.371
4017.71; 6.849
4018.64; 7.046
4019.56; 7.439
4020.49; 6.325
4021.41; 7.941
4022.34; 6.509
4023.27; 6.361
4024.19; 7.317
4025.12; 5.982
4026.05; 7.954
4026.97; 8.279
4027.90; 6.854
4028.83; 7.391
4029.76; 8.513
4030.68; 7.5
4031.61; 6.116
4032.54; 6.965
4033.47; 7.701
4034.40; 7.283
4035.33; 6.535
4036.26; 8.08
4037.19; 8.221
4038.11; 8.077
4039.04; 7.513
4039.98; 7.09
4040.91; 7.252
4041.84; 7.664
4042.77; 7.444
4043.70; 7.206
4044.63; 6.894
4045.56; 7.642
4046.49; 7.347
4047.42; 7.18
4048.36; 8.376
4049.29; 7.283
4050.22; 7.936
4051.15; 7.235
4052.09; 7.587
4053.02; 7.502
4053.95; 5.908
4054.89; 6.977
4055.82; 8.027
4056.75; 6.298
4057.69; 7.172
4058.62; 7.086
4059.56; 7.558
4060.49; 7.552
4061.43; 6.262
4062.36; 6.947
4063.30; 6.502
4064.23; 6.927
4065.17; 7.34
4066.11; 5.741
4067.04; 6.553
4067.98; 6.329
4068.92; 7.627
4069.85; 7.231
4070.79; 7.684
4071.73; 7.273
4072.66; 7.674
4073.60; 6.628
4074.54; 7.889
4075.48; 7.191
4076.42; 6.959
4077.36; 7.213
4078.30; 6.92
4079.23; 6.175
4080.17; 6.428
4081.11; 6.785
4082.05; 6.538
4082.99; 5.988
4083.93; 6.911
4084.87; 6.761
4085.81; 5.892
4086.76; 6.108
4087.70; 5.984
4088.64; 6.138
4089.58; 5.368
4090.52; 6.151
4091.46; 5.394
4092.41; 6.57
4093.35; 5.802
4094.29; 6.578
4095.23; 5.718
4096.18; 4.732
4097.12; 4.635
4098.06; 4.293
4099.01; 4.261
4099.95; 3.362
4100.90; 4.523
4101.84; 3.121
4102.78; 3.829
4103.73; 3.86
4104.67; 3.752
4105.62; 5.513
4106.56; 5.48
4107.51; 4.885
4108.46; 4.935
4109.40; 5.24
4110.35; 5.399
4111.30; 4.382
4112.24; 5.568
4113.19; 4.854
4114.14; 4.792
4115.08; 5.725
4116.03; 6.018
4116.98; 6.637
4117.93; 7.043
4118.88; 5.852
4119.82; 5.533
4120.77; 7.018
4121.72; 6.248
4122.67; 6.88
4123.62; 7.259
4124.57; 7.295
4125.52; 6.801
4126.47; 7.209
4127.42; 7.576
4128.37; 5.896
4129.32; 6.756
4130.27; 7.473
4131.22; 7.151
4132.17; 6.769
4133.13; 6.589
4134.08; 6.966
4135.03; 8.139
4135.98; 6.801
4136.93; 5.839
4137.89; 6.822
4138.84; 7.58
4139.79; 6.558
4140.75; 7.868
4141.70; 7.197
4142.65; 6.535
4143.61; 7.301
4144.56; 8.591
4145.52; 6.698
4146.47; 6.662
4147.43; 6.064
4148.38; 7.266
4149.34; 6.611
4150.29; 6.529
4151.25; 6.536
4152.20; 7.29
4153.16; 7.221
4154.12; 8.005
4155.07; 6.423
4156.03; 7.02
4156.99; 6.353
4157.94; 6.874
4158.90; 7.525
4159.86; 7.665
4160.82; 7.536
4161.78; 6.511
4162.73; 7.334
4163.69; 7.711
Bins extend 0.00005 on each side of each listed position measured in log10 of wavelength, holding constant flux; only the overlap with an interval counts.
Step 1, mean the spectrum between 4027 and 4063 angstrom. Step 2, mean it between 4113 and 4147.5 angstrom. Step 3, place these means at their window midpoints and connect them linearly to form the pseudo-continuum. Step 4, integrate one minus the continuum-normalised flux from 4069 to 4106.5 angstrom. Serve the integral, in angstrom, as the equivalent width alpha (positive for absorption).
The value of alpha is 6.11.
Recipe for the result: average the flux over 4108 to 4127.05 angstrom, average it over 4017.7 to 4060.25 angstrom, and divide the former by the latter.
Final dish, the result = 0.83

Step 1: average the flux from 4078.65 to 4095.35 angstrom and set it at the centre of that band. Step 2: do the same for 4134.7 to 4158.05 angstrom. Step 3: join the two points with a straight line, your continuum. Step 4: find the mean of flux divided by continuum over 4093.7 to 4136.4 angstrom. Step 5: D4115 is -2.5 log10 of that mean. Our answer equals 0.15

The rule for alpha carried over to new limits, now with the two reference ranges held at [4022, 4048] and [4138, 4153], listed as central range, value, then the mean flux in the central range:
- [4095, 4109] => 5.3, 4.44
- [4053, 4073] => 0.7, 6.99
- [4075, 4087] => 1.0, 6.61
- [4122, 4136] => 0.1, 7.03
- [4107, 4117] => 2.6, 5.25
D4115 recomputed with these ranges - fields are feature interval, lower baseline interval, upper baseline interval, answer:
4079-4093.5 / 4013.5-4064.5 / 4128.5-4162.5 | 0.16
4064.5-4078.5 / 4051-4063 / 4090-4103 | -0.13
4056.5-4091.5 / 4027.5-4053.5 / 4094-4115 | -0.12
